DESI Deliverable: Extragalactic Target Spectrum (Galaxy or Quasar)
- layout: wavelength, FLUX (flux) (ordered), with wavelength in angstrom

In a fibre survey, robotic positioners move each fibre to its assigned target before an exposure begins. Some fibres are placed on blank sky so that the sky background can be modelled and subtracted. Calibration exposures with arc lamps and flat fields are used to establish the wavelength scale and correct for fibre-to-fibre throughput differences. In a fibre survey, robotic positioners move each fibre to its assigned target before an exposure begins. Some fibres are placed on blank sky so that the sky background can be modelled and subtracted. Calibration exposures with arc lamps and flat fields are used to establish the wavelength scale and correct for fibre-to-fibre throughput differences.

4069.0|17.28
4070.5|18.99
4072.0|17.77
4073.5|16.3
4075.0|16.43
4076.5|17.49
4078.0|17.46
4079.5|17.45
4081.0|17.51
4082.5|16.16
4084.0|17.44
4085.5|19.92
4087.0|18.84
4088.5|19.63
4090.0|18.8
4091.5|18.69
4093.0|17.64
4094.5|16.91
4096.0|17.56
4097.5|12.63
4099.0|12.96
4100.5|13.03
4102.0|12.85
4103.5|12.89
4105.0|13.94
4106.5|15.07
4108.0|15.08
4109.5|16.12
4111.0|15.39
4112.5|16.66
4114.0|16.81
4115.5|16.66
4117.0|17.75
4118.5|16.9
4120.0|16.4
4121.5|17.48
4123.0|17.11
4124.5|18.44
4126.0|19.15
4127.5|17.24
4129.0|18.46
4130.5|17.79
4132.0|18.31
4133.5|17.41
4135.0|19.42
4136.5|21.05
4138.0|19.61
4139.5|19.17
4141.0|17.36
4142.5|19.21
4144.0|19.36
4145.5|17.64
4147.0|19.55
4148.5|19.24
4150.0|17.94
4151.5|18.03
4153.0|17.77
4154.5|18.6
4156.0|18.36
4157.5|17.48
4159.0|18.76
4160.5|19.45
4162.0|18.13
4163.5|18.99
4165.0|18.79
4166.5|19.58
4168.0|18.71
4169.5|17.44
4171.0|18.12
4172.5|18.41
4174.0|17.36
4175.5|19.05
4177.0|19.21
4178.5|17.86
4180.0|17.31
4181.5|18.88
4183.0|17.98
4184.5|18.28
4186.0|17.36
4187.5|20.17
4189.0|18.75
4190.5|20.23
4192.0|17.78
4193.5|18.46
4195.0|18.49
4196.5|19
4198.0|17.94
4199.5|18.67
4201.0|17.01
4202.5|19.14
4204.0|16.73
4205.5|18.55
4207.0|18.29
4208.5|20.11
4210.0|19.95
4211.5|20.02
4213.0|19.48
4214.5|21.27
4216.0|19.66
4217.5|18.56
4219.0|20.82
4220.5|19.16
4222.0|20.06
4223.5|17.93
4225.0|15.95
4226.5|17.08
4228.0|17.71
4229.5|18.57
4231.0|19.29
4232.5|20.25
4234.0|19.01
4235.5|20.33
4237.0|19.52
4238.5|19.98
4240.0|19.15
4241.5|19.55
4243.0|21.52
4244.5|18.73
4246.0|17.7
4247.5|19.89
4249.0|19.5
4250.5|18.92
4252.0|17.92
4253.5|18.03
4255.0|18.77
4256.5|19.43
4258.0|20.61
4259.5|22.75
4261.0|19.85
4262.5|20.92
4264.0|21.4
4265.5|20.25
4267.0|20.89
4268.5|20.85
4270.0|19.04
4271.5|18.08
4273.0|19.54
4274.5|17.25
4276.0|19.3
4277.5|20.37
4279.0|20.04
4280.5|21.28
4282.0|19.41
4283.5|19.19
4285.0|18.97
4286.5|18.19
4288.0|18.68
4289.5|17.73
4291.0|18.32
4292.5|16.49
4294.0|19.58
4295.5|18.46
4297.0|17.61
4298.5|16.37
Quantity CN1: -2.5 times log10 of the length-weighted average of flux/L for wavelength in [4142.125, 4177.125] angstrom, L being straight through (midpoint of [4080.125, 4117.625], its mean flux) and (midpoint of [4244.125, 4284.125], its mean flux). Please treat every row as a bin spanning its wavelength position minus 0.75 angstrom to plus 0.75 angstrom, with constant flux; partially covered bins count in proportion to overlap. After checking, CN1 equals -0.06 mag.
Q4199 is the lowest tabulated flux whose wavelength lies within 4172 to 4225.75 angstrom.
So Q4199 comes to 15.95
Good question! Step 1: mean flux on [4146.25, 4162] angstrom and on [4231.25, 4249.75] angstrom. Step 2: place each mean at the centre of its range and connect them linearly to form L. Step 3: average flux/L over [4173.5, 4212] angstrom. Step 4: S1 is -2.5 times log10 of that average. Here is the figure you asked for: 0.02 mag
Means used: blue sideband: 18.5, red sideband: 19.6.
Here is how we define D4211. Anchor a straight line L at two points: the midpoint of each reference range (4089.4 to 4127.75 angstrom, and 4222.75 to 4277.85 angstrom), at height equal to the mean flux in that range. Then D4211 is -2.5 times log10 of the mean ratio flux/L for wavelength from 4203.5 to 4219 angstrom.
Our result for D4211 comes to -0.05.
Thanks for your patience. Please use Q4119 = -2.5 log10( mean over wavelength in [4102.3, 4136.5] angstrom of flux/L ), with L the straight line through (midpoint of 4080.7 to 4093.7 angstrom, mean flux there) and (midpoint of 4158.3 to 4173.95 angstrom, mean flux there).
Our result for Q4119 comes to 0.10 mag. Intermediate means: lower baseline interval 18.3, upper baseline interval 18.6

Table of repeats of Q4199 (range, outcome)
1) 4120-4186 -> 16.4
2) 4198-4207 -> 16.73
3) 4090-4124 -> 12.63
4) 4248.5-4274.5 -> 17.25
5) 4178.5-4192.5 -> 17.31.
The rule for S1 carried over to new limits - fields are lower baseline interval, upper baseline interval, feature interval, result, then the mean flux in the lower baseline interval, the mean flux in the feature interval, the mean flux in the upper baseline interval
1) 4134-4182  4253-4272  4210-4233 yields 0.026 mag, 18.6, 19.1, 20.1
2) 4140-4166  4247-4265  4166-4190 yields 0.025 mag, 18.5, 18.4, 19.8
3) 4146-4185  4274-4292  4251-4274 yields -0.051 mag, 18.4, 19.8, 19.1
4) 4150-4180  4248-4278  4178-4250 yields 0.007 mag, 18.4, 18.9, 19.7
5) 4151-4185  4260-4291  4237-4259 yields -0.003 mag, 18.4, 19.3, 19.6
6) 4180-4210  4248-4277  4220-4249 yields 0.009 mag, 18.5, 19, 19.7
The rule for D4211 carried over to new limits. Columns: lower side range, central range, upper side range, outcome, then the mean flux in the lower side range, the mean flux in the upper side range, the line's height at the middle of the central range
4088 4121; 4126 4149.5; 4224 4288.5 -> -0.13 mag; 15.9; 19.4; 16.7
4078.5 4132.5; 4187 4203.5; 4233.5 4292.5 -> -0.02 mag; 16.7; 19.5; 18.3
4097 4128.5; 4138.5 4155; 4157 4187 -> -0.08 mag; 15.8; 18.4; 17.3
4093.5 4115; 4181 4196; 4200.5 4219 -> -0.02 mag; 14.9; 19.2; 18.3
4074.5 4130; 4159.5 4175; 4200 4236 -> -0.03 mag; 16.7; 18.9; 18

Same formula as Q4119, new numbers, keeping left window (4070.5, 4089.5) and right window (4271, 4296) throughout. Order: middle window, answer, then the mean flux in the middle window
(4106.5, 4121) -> 0.10 mag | 16.4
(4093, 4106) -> 0.24 mag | 14.3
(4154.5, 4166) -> -0.02 mag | 18.6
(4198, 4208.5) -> 0.01 mag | 18.2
